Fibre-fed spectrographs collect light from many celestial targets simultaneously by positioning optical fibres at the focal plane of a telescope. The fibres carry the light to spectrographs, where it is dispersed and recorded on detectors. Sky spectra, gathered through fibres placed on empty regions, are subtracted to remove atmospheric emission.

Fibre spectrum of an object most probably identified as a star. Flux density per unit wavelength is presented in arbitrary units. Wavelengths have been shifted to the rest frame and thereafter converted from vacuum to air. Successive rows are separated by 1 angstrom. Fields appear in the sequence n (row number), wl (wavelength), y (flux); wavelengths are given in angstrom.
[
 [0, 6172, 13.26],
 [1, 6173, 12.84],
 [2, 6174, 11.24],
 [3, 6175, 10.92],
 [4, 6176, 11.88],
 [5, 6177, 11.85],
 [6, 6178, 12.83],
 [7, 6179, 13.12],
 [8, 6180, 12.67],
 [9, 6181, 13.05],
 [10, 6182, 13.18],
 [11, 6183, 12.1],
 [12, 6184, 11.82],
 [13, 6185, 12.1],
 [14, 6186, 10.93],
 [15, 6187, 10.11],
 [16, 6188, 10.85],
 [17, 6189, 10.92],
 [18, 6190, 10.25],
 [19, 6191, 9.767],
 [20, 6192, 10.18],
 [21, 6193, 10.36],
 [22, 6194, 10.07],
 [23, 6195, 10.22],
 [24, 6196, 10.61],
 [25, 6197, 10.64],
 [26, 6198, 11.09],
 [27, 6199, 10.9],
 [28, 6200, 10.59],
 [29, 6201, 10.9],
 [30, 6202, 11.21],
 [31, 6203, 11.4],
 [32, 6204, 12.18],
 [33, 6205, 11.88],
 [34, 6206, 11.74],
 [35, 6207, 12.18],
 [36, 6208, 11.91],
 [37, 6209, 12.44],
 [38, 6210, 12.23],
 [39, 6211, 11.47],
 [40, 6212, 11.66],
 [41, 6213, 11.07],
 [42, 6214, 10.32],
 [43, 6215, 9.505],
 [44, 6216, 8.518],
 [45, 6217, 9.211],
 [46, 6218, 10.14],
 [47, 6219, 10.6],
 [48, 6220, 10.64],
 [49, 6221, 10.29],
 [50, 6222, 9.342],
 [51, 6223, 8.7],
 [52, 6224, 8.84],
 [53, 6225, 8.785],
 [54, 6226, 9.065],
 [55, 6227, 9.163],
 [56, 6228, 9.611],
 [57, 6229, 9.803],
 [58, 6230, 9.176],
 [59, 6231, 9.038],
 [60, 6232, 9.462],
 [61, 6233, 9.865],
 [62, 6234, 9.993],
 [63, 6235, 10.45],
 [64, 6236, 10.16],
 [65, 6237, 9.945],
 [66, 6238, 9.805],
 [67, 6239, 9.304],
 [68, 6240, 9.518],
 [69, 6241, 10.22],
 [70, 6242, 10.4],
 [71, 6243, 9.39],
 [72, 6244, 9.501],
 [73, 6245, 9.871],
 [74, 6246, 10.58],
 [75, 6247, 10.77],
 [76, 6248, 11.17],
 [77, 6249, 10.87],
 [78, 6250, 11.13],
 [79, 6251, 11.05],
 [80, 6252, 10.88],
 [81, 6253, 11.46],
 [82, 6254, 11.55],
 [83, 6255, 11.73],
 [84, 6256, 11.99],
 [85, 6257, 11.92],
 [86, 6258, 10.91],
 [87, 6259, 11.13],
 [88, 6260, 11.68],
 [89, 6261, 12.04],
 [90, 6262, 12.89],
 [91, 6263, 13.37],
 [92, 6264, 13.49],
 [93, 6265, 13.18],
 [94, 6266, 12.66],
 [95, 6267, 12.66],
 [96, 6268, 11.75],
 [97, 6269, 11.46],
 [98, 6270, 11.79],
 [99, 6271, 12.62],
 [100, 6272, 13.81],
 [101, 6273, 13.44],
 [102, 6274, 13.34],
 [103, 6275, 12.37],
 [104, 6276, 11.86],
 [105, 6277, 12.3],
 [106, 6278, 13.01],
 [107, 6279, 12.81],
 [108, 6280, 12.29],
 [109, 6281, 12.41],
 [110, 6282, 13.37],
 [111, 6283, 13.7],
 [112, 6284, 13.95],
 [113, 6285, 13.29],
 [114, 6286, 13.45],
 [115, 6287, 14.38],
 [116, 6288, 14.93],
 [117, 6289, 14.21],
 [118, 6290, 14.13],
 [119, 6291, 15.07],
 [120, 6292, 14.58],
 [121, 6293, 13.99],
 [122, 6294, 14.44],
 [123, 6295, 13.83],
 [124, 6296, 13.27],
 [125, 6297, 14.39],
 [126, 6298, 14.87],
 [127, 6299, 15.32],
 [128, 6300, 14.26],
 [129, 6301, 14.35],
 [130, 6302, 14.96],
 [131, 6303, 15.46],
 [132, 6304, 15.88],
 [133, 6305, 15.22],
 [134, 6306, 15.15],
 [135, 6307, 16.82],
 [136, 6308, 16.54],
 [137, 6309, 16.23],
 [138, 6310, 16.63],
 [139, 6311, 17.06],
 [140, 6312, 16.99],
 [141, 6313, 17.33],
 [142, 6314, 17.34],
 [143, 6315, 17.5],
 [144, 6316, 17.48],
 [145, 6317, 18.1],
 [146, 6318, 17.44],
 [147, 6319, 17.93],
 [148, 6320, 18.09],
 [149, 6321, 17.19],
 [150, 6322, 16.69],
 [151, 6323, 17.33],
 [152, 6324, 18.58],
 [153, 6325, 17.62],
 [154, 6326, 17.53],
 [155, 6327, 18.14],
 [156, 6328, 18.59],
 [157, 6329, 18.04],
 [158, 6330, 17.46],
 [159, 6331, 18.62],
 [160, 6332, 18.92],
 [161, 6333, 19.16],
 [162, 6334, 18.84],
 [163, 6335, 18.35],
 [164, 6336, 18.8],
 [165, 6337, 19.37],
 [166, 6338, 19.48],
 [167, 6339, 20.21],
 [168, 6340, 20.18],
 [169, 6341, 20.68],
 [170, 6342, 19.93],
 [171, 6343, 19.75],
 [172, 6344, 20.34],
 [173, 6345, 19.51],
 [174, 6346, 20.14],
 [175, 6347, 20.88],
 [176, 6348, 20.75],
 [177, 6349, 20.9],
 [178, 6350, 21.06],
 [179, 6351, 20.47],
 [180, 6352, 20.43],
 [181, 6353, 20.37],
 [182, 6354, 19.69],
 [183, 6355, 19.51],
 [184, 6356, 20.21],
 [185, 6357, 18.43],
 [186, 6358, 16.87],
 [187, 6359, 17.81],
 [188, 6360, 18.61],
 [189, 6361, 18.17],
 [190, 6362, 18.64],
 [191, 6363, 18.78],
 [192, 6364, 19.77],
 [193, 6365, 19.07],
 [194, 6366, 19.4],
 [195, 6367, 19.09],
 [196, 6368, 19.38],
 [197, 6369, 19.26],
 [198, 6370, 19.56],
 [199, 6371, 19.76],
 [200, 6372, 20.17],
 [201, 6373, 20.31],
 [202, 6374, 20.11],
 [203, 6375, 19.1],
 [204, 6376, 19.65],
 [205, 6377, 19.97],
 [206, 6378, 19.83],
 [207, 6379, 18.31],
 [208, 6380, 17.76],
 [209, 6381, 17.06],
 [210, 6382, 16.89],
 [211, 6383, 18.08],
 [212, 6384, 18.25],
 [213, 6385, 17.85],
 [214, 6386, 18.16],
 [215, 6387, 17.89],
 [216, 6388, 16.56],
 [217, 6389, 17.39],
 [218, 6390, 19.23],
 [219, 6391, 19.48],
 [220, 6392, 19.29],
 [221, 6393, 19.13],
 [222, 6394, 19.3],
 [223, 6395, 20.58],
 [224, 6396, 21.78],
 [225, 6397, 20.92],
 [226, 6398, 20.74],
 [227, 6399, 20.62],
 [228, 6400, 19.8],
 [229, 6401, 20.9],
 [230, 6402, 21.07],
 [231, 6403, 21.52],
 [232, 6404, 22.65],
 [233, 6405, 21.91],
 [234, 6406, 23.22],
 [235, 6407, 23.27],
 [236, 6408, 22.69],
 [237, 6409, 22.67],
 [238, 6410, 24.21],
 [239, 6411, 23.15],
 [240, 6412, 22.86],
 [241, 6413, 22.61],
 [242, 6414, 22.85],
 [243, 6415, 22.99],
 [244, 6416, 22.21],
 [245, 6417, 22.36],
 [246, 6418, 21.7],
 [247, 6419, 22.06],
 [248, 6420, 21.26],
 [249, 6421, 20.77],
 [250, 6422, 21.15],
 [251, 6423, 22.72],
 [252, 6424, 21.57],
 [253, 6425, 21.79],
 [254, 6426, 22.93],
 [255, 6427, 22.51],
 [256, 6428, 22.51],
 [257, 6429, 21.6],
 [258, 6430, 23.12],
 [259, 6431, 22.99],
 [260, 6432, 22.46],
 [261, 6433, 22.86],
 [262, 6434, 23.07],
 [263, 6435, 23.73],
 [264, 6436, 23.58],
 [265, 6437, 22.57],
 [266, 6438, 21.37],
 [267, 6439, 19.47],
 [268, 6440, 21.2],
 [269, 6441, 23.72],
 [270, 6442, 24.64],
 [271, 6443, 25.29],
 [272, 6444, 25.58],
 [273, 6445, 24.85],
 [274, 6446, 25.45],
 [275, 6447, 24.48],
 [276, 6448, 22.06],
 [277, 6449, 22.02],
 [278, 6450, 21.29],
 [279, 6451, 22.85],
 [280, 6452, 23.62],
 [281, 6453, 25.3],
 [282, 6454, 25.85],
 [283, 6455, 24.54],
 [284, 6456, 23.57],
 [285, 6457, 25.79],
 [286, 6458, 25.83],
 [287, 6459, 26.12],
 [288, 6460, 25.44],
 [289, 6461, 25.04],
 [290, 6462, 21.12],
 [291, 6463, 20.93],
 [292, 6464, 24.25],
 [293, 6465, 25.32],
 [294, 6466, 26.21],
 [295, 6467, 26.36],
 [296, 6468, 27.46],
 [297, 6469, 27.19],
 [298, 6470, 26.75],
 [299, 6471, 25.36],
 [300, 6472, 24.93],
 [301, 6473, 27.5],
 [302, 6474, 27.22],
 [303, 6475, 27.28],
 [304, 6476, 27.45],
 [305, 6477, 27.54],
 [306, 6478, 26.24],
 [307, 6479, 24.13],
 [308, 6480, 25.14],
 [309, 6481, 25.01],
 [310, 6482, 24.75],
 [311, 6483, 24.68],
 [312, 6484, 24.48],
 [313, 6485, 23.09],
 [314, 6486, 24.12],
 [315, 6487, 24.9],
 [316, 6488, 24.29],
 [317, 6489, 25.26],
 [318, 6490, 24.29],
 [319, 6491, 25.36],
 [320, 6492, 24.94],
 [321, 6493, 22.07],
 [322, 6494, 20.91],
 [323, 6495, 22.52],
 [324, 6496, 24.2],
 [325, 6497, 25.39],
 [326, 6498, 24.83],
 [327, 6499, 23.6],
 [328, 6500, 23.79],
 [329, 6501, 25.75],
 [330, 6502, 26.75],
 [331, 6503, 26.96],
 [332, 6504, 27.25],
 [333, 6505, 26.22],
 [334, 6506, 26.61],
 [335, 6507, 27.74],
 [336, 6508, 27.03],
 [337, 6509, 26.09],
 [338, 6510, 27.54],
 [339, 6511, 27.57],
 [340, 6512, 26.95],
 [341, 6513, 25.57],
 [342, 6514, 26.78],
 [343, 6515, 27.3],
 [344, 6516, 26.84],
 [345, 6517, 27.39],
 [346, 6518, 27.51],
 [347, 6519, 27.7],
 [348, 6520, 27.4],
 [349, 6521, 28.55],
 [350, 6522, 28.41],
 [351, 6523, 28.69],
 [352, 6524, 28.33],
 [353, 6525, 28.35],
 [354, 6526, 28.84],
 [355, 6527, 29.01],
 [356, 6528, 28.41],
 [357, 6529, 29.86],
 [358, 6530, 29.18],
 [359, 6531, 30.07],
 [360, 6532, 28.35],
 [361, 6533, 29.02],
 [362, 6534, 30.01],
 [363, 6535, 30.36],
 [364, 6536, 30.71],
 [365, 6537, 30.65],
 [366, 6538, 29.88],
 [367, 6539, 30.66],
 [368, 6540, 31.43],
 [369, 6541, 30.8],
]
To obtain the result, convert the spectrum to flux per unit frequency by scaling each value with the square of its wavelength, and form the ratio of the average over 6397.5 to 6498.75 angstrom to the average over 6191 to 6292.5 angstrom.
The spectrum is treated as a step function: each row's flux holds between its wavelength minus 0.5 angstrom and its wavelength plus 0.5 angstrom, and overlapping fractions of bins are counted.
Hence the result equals 2.23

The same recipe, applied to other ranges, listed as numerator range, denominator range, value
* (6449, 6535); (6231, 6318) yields 2.13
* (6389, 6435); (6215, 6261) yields 2.26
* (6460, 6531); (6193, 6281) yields 2.57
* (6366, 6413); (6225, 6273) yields 1.91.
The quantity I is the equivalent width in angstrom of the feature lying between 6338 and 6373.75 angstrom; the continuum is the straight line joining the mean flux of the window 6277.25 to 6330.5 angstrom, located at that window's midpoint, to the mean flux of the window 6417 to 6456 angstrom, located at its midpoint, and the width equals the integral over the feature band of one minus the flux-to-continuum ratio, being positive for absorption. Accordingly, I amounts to -2.3 angstrom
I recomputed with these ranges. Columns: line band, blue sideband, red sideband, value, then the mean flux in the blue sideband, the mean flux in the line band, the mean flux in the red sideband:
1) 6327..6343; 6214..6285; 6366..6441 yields -2.51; 11.1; 19.1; 20.9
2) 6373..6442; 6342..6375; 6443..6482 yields 3.61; 19.6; 21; 25.1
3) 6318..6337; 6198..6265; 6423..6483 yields -1.79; 10.7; 18.1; 24.2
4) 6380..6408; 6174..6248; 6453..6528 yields 1.15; 10.6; 19.8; 25.9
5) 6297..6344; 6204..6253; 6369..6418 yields -4.73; 10.3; 17.5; 20.3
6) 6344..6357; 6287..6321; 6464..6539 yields -1.38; 15.8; 20.3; 26.6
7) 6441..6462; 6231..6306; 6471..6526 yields -1.08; 12.4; 24.4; 26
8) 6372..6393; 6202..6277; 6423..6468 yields 1.18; 11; 18.6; 23.6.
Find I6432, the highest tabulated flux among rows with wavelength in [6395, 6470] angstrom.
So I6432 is 27.46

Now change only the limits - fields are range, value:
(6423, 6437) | 23.73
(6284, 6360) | 21.06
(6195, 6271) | 13.49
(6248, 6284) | 13.95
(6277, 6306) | 15.88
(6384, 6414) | 24.21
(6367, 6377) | 20.31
